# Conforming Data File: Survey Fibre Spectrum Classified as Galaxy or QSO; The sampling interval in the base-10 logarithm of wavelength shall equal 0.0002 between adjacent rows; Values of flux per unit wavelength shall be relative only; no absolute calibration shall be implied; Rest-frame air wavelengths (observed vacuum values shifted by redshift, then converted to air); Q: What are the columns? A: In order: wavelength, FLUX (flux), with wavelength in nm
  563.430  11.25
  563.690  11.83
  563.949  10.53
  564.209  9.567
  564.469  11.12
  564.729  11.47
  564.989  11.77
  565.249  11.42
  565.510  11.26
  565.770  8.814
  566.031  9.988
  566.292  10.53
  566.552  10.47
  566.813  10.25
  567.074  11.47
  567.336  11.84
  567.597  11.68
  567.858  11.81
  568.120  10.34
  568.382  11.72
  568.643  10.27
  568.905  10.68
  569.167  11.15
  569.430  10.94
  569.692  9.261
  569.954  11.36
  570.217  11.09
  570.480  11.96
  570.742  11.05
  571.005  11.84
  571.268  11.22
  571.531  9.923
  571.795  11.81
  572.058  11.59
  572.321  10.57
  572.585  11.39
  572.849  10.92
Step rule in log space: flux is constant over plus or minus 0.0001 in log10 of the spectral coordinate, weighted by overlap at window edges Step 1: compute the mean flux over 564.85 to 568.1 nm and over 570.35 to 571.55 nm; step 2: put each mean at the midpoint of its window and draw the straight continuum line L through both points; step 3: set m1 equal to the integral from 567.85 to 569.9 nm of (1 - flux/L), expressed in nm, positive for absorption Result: 0.07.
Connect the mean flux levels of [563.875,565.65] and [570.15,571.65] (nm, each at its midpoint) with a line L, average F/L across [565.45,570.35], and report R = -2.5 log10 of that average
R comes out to 0.03 mag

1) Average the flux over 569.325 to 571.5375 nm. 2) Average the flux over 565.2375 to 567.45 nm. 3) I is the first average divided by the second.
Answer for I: 1.04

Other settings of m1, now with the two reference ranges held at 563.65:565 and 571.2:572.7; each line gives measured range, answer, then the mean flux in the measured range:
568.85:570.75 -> 0.016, 10.9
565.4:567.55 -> 0.071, 10.6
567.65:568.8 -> -0.007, 11.1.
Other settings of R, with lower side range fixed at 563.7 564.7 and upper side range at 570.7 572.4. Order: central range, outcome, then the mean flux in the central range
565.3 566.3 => 0.062 mag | 10.2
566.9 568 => -0.070 mag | 11.6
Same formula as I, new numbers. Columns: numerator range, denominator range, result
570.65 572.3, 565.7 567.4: 1.07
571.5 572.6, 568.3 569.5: 1.02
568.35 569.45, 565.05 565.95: 1.03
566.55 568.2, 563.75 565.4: 1.02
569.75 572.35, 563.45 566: 1.03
